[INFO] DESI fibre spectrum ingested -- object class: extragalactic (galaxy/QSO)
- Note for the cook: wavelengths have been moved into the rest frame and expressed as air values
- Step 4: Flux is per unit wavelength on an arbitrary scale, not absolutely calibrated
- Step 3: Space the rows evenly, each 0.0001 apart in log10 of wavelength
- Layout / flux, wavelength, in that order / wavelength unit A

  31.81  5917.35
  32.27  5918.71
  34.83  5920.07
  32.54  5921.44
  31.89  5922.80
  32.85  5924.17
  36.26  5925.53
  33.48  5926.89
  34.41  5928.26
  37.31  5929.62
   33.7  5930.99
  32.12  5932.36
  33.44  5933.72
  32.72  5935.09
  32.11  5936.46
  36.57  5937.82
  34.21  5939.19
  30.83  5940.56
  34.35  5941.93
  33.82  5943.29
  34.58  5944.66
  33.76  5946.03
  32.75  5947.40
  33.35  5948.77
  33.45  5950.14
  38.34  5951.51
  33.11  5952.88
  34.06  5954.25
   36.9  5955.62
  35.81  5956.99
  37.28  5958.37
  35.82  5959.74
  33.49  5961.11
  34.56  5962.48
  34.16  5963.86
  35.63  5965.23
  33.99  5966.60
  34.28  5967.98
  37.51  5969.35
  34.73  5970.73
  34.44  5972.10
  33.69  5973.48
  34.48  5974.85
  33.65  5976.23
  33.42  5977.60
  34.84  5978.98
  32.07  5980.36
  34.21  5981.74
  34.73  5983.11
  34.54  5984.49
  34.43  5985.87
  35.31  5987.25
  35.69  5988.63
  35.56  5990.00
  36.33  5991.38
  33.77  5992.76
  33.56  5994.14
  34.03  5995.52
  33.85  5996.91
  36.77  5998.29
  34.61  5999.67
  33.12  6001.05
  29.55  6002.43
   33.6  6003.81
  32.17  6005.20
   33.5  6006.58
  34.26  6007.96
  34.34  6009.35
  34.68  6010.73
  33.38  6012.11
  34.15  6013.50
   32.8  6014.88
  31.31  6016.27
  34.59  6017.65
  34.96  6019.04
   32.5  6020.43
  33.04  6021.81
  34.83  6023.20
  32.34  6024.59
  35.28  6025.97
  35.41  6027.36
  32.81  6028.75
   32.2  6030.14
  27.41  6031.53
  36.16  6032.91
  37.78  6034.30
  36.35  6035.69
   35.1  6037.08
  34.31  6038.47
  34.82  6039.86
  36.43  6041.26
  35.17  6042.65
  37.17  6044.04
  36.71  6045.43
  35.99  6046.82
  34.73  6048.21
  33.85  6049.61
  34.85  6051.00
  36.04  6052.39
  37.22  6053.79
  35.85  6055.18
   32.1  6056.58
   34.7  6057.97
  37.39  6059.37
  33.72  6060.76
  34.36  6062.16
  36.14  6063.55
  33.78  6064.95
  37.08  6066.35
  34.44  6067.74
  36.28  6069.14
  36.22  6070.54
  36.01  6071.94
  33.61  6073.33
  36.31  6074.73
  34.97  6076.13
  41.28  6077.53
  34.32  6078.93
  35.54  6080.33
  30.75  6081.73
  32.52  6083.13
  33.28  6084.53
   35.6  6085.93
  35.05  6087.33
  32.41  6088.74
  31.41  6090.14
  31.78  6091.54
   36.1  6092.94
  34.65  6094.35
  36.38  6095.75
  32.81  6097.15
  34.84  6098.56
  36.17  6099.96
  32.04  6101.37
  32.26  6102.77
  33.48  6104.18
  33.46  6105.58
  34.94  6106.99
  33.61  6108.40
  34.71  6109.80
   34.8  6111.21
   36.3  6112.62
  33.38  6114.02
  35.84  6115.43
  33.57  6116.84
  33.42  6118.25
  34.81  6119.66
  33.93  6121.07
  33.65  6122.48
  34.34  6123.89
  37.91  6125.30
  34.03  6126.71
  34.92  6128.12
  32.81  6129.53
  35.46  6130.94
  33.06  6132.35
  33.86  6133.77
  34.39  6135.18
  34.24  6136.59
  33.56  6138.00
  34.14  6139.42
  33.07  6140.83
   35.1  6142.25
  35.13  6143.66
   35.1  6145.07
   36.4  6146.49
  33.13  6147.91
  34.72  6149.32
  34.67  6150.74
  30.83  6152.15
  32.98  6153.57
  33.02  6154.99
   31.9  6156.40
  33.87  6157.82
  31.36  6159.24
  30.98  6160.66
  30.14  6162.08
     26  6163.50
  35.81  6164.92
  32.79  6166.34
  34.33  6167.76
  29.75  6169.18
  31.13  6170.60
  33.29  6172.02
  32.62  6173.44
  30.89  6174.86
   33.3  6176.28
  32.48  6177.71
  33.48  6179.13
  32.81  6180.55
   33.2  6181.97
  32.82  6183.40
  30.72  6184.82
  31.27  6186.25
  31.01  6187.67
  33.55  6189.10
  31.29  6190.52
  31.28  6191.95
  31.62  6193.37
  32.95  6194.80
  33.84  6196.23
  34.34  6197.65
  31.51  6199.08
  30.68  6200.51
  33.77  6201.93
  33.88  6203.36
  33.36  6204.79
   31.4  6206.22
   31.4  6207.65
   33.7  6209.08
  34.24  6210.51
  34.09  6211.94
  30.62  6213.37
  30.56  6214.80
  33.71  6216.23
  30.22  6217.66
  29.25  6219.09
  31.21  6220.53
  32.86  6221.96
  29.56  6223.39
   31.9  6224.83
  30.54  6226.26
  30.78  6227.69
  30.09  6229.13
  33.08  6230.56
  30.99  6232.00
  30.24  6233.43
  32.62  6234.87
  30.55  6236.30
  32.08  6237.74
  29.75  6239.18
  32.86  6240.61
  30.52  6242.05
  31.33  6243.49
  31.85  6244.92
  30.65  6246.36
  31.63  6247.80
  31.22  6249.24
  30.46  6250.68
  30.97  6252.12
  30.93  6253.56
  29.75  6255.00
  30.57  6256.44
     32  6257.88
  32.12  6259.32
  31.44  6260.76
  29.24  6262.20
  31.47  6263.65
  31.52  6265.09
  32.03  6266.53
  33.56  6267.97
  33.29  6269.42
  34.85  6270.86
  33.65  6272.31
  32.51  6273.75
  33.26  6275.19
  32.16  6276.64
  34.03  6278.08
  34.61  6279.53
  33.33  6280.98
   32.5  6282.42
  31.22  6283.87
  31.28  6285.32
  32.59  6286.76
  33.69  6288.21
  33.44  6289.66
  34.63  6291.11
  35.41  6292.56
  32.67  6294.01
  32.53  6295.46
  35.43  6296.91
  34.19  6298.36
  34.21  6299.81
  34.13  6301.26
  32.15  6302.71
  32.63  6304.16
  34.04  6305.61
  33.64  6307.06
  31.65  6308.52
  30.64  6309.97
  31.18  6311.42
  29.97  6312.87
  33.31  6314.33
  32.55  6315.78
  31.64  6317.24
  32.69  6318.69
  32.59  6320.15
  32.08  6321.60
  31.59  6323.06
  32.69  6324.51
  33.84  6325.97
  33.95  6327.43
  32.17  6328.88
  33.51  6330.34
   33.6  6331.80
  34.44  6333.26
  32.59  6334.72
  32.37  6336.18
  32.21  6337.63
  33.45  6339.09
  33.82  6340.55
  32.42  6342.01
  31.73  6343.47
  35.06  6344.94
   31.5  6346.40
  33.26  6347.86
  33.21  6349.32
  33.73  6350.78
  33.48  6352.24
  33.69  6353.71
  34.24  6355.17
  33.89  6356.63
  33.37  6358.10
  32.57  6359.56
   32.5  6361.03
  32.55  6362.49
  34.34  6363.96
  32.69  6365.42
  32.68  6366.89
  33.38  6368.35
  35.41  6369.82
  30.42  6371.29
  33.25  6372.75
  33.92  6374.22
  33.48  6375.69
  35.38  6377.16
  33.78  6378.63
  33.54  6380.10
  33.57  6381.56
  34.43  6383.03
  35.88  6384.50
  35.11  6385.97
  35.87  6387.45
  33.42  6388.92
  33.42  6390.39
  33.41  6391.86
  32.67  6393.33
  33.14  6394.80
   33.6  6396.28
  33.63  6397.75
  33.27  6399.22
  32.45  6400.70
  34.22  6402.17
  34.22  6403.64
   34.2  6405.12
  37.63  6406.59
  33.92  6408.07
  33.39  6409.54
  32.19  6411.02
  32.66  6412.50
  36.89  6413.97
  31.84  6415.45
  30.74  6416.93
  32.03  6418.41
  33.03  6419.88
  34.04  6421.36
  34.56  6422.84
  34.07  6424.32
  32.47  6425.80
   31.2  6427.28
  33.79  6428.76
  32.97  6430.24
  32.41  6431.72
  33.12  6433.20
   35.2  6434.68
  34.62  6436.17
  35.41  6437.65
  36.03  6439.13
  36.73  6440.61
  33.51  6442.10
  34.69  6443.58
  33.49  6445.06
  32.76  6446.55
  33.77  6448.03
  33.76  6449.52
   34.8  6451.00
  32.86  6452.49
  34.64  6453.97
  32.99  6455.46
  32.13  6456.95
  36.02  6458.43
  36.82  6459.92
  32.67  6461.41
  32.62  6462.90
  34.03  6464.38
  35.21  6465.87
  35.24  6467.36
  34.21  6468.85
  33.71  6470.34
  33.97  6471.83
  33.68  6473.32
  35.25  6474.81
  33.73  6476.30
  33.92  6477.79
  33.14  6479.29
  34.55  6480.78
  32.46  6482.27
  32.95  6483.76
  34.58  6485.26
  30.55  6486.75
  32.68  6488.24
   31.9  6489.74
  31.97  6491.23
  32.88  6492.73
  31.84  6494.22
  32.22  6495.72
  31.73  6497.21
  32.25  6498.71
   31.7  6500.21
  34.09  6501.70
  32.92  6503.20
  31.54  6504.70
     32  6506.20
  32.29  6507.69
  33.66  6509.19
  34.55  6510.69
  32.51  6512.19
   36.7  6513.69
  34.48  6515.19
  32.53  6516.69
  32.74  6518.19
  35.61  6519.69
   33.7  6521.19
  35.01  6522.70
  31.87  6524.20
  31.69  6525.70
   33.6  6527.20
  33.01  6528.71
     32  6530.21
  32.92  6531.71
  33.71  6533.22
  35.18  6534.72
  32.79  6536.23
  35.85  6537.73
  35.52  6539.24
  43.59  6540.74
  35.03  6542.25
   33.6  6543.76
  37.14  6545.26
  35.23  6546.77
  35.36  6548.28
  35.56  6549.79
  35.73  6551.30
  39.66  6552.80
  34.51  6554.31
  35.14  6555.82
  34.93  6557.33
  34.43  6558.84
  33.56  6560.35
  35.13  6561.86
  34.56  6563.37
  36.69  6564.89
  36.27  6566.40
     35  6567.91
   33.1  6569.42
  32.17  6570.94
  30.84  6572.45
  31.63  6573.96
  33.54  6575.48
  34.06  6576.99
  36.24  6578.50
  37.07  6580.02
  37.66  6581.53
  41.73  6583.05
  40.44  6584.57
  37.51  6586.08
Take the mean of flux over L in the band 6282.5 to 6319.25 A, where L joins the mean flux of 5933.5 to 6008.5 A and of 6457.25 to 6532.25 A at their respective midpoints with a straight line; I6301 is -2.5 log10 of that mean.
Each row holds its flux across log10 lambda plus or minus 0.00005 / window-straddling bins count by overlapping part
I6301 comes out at 0.03 mag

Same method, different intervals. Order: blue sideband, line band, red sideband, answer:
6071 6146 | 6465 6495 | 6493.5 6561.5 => 0.024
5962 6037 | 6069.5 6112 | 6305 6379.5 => -0.019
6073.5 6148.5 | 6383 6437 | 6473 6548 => 0.005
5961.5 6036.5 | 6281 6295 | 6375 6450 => 0.028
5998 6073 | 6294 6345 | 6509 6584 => 0.059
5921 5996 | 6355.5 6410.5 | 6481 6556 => 0.007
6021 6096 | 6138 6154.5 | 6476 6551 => 0.017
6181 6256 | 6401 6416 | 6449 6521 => -0.038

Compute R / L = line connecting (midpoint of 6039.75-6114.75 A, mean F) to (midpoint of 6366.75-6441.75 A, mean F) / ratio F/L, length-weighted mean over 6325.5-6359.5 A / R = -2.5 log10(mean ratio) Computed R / 0.02 mag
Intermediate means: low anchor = 34.8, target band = 33.3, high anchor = 33.8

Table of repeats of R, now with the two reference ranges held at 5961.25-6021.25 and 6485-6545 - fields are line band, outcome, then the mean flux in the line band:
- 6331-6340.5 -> 0.02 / 33.2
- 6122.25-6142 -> -0.01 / 34.3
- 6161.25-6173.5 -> 0.07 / 31.7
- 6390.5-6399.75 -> 0.01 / 33.3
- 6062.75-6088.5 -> -0.03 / 35.1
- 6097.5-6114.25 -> -0.01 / 34.2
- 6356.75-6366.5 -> 0.02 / 33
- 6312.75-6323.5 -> 0.05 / 32.2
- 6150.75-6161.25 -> 0.05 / 32.3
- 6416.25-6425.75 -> 0.02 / 33.1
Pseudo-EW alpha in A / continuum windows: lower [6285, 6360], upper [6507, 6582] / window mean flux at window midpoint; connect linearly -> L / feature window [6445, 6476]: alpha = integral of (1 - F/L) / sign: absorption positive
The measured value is 0.0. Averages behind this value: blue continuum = 33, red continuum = 34.6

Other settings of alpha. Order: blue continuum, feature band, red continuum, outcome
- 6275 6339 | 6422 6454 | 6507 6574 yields -0.12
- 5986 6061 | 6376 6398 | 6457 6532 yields -0.30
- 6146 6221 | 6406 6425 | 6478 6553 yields -0.14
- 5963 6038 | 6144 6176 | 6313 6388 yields 1.10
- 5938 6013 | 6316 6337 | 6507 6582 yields 1.01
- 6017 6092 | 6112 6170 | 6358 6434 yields 1.36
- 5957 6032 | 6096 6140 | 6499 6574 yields -0.17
